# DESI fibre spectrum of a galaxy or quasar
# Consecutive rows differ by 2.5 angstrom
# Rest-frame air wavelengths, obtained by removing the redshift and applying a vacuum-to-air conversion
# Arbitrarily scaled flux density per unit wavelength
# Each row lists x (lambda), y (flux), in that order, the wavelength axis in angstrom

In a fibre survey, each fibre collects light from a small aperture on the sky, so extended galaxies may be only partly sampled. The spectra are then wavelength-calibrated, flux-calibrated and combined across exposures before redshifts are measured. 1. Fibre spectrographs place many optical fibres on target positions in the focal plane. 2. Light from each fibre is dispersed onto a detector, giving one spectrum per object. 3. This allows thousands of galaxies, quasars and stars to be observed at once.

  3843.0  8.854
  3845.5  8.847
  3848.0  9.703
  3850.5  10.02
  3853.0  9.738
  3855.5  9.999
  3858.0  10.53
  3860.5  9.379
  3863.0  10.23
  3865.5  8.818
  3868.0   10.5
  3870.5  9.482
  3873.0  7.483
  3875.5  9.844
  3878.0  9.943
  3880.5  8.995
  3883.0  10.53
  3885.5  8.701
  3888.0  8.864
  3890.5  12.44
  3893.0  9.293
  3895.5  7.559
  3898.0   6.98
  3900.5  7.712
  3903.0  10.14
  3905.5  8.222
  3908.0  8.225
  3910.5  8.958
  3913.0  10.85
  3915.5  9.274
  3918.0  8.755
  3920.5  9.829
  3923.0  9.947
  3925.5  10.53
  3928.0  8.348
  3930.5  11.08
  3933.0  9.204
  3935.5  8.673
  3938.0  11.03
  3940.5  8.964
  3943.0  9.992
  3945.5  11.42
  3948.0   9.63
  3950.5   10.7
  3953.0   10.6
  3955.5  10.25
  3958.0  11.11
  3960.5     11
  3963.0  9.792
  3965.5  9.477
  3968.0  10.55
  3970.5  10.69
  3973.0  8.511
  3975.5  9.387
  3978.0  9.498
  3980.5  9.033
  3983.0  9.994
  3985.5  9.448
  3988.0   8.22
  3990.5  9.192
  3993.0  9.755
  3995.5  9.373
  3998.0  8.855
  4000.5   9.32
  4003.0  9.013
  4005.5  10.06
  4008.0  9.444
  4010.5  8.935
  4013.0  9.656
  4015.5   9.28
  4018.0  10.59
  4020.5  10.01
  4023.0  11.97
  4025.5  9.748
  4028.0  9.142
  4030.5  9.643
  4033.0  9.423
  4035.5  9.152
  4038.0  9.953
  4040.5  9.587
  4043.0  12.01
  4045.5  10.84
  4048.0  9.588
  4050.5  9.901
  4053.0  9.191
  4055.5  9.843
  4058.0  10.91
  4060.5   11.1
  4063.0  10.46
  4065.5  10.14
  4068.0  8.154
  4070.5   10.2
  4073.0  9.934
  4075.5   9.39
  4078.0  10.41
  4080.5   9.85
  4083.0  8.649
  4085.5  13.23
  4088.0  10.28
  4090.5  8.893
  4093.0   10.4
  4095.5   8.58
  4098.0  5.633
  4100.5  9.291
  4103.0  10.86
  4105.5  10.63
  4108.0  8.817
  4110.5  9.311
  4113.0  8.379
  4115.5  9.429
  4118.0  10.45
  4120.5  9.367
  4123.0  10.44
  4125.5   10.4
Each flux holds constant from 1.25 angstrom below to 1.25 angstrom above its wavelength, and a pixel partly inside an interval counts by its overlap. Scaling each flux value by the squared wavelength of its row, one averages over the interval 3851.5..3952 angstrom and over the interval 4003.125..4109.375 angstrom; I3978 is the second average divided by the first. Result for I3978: 1.12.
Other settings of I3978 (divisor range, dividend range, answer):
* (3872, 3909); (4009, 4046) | 1.19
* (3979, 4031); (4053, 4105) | 1.06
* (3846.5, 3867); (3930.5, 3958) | 1.08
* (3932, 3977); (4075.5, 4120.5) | 1.02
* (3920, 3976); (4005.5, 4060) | 1.04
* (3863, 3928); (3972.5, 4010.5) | 1.05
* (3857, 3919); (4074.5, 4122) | 1.15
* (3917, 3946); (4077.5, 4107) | 1.07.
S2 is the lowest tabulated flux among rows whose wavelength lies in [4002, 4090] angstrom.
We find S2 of 8.154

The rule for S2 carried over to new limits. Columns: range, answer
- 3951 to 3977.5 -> 8.511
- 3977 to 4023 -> 8.22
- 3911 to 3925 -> 8.755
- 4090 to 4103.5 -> 5.633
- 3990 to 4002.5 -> 8.855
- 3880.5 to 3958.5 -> 6.98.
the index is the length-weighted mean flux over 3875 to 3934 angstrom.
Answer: 9.34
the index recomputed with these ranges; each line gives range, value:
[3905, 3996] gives 9.73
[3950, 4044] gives 9.79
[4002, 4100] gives 9.82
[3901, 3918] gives 9.17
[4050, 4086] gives 10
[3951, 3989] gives 9.87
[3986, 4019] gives 9.35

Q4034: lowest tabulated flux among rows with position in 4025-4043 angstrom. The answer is 9.142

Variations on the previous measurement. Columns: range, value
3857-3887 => 7.483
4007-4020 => 8.935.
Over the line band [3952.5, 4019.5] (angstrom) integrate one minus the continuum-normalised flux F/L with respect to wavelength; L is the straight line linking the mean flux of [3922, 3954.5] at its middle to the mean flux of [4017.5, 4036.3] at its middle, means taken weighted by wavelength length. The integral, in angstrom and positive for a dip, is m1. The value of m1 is 2.2 angstrom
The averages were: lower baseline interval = 10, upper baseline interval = 9.95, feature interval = 9.66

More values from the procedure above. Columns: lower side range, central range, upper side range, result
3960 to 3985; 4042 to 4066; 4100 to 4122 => -1.8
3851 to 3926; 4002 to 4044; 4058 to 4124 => -1.1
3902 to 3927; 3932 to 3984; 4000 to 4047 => -1.9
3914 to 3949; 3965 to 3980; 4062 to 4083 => 0.2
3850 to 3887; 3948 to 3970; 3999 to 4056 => -1.5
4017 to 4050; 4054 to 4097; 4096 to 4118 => -2.0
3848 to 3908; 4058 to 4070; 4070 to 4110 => -0.6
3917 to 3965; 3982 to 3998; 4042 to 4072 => 1.3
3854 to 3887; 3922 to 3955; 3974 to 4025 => -1.6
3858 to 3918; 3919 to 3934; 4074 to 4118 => -0.8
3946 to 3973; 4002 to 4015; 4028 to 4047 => 0.9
